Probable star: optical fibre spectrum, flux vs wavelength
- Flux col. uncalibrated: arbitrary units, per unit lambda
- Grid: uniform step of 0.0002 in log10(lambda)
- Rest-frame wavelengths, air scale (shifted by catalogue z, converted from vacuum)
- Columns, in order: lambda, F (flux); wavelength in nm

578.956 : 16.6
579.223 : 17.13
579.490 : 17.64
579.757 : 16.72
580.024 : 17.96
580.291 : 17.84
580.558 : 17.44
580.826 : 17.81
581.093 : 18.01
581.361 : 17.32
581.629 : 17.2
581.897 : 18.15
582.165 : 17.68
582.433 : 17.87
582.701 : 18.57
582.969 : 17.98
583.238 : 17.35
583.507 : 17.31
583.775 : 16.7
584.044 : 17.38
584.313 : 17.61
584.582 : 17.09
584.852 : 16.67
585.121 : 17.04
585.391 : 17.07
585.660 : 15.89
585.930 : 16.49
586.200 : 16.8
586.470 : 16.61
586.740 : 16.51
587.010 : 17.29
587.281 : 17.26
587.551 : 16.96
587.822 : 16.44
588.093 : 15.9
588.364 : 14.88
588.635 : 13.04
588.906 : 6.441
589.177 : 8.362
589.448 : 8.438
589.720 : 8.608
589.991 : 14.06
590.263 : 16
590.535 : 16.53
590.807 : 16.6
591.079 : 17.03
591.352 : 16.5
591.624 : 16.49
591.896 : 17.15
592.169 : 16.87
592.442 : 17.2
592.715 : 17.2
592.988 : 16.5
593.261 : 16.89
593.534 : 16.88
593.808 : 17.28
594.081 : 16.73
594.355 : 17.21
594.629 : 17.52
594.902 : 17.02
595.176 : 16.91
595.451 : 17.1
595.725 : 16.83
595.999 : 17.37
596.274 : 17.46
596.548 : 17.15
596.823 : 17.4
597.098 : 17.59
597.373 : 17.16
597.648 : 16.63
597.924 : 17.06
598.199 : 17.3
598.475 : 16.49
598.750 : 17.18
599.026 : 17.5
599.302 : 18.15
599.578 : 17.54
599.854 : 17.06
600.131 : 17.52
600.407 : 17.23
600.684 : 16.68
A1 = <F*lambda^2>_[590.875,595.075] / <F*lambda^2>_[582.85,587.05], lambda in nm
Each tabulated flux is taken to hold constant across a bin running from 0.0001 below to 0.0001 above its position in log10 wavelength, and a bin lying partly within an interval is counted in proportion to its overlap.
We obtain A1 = 1.03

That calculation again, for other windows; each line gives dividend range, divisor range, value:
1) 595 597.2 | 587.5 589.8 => 1.47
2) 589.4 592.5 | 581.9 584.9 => 0.89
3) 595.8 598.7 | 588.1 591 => 1.40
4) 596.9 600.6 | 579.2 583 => 1.03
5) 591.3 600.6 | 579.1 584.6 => 1.02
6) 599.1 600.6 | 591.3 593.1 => 1.06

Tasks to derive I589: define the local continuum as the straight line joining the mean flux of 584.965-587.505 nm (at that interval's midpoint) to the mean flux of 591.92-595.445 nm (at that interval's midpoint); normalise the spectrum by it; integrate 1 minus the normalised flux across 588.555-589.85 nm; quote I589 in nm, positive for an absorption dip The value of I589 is 0.62 nm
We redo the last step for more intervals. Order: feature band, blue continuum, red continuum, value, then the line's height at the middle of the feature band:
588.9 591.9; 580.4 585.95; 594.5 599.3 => 0.627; 17.3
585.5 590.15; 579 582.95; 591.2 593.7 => 0.827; 17.2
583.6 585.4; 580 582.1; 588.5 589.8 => -0.402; 14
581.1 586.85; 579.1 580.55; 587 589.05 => -0.439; 16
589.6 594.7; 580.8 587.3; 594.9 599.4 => 0.275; 17.2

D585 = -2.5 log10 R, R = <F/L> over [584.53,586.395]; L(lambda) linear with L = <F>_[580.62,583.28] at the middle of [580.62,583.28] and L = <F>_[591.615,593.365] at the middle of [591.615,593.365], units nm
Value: 0.05 mag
